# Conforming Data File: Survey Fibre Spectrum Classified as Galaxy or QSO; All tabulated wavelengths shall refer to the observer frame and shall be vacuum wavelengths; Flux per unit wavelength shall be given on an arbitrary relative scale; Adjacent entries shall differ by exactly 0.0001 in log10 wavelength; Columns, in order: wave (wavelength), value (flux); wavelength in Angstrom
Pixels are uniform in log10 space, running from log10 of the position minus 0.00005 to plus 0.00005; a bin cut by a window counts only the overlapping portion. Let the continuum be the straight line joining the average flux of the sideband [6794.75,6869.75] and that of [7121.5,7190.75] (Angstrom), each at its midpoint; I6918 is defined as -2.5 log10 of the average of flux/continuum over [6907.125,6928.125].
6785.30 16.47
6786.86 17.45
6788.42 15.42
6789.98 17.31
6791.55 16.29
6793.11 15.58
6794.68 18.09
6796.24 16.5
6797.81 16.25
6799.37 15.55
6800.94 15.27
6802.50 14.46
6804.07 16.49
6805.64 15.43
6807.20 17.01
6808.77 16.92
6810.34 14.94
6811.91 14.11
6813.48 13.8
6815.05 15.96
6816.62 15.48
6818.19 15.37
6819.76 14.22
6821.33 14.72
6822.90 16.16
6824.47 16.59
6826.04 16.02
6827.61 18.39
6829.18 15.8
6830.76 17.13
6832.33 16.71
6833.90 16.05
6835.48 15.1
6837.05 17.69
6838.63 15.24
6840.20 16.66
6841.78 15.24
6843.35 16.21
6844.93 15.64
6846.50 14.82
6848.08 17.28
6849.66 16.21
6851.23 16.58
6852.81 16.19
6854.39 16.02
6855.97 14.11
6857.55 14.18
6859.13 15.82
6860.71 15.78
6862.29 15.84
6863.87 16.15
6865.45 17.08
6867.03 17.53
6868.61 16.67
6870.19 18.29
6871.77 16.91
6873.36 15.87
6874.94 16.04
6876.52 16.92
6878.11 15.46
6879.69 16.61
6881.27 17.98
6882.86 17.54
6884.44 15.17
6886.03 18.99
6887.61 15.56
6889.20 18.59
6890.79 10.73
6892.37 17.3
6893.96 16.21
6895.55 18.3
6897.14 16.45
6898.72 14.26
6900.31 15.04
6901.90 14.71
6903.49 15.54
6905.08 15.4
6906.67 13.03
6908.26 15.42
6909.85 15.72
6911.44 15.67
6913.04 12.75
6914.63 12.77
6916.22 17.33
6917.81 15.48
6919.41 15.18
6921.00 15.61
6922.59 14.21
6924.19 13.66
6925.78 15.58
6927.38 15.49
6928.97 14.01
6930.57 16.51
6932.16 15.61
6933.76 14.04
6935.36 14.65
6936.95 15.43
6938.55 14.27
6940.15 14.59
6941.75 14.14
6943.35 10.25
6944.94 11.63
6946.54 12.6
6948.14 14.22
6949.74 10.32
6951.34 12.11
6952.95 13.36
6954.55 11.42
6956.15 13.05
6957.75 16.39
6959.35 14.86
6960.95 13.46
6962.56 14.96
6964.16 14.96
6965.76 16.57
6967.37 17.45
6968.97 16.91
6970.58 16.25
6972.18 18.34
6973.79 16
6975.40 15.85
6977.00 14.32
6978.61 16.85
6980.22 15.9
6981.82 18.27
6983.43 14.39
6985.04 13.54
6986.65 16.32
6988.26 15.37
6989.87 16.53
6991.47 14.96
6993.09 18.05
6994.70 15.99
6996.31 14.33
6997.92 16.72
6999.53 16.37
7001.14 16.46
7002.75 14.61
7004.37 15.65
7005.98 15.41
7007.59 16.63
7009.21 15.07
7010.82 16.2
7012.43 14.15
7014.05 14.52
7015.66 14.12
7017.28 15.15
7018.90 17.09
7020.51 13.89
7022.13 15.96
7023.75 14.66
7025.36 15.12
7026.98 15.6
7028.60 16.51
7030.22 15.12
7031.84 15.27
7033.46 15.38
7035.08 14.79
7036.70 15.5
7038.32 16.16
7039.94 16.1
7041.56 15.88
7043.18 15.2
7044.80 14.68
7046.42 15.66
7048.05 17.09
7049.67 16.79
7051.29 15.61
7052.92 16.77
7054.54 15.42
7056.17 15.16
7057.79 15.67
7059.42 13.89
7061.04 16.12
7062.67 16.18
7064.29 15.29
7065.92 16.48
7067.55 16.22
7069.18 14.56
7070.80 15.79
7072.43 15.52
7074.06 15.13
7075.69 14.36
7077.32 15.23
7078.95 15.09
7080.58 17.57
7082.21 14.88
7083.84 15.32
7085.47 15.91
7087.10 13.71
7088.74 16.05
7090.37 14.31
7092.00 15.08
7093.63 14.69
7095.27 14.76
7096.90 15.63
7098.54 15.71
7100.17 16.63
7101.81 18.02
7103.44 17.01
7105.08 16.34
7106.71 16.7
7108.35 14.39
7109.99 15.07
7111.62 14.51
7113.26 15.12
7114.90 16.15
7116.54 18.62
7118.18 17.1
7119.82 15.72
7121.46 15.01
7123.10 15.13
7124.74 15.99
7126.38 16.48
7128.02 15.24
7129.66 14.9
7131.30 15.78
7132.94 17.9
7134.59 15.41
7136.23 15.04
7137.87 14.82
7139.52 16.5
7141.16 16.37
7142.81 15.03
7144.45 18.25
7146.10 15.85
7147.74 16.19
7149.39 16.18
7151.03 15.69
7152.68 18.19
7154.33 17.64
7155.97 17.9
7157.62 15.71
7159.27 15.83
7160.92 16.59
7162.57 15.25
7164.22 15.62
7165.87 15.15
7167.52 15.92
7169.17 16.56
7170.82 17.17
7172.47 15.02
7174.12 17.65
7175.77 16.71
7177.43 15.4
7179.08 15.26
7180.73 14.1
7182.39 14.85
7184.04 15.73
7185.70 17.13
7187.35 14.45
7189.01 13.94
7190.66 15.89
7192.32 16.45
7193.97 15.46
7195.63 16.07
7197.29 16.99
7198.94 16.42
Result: 0.07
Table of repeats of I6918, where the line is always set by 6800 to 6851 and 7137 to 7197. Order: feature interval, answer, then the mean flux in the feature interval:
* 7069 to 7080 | 0.06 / 15.2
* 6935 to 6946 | 0.18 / 13.5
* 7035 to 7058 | 0.01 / 15.8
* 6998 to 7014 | 0.02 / 15.6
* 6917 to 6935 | 0.06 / 15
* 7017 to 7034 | 0.04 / 15.4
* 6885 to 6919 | 0.03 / 15.5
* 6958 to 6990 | 0.01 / 15.8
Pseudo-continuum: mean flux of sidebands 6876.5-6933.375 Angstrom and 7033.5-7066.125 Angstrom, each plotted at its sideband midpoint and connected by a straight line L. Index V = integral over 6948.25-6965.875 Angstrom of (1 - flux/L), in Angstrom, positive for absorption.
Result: 2.2 Angstrom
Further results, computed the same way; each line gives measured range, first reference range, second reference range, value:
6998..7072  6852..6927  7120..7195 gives 1.4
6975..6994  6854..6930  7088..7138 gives -0.1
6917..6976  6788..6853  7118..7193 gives 5.1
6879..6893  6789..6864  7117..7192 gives -0.5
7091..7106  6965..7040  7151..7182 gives 0.0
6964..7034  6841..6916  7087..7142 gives 0.4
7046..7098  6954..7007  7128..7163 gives 1.6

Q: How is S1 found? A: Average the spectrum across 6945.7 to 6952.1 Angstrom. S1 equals 12.3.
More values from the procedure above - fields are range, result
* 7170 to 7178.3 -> 16.4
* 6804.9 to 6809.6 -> 16.5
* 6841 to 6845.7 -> 15.7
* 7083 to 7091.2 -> 15.1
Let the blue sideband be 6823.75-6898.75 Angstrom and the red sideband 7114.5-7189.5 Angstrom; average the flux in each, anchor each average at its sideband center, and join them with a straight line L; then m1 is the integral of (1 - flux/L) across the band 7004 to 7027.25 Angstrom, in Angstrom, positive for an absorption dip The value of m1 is 1.3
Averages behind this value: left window 16.3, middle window 15.3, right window 16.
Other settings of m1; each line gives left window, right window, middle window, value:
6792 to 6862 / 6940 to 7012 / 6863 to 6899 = -2.3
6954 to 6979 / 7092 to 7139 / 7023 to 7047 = 0.3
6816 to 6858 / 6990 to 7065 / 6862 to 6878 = -0.8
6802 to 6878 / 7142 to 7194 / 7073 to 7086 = 0.5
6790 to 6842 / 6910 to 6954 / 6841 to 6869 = -1.1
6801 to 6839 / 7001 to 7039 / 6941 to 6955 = 3.0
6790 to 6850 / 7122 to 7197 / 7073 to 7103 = 0.9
